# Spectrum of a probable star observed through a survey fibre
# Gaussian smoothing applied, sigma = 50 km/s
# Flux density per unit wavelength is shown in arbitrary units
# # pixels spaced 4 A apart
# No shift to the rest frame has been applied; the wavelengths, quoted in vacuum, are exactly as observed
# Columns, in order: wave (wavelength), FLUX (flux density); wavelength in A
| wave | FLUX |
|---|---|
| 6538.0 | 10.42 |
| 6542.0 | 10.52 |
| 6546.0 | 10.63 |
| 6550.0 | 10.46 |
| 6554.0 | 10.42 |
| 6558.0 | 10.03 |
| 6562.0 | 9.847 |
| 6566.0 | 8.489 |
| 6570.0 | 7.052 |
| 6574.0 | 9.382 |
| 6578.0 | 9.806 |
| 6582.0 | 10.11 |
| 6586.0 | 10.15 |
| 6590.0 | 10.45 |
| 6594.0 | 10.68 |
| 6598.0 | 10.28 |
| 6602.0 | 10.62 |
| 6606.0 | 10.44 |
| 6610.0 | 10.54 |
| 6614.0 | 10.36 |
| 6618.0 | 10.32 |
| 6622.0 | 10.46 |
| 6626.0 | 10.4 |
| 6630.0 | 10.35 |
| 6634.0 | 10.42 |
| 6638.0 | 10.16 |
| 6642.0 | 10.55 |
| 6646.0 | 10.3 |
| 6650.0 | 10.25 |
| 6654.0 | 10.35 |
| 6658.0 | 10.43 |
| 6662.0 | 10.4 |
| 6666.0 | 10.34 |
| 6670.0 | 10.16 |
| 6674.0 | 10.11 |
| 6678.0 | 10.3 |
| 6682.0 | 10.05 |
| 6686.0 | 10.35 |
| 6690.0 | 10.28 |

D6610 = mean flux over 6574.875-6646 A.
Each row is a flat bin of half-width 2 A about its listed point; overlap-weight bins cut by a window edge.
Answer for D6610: 10.3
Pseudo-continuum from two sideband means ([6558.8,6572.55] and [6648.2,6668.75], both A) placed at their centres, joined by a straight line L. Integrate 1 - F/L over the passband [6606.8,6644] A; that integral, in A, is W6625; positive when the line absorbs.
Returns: -2.5 A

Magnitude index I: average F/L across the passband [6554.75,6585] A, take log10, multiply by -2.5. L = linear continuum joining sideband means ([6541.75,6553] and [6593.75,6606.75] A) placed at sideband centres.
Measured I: 0.130 mag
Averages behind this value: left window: 10.5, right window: 10.5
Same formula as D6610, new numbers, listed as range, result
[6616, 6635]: 10.4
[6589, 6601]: 10.5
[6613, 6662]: 10.4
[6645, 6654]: 10.3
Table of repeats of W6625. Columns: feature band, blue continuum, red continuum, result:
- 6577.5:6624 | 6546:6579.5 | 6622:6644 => -1.8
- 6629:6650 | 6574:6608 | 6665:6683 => -0.3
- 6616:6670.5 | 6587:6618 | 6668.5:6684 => -0.3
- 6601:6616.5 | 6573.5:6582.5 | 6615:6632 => -0.4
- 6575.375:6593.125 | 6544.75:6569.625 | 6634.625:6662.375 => -0.3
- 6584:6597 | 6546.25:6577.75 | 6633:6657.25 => -0.9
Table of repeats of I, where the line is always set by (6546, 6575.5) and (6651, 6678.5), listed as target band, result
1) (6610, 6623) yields -0.052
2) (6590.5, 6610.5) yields -0.077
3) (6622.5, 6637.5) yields -0.038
